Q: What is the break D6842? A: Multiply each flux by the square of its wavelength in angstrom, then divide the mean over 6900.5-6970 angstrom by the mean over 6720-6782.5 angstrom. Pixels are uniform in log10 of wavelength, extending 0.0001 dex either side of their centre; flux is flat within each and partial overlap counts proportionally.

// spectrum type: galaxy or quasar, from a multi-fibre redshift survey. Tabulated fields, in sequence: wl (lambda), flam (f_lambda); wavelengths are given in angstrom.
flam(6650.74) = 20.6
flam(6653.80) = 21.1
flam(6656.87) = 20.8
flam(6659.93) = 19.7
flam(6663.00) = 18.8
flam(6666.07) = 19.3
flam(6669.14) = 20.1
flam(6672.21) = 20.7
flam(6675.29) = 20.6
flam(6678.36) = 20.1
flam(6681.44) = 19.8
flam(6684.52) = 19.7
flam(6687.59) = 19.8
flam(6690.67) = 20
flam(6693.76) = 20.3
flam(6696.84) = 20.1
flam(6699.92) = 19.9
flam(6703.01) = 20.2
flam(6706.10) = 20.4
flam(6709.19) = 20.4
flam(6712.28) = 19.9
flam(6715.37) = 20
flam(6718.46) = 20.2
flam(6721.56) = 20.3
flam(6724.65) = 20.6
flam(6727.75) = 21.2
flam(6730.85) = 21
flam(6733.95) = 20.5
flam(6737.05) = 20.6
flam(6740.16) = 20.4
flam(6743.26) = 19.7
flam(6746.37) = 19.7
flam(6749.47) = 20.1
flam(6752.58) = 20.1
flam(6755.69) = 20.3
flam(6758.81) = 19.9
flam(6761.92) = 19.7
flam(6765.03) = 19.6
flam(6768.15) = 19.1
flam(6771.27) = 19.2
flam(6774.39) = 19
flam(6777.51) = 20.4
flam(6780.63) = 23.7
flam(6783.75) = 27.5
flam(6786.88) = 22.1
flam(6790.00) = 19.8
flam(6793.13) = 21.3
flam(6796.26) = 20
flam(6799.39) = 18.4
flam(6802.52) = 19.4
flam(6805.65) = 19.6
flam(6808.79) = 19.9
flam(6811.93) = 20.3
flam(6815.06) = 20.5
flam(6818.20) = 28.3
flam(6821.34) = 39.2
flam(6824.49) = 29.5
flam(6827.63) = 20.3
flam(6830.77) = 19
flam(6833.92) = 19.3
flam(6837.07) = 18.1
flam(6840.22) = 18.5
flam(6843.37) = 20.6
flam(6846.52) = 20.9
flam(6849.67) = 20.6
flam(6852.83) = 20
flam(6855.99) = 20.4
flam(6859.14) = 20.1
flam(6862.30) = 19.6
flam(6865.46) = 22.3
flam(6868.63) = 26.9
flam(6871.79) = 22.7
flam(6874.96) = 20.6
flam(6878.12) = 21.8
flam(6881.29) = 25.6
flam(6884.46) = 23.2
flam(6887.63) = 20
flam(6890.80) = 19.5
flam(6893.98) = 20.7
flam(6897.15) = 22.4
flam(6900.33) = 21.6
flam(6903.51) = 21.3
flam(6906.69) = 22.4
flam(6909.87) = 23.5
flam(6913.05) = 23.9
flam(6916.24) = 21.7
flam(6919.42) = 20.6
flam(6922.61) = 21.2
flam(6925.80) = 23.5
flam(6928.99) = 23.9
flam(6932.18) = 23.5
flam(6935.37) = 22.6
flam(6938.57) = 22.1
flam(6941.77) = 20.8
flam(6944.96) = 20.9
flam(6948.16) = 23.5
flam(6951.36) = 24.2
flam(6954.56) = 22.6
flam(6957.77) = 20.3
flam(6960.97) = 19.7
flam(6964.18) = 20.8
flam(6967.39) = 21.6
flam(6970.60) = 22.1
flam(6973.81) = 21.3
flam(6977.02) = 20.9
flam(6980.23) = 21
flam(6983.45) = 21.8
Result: 1.1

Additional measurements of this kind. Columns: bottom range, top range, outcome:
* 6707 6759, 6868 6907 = 1.14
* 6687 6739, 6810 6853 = 1.15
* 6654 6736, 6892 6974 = 1.17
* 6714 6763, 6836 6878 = 1.07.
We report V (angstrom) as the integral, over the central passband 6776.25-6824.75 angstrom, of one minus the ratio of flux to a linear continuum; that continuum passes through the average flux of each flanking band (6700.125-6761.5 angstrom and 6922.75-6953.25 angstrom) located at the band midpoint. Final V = -4.3 angstrom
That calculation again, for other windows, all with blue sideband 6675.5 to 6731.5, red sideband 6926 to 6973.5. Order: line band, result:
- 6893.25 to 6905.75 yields 0.0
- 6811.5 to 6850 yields -3.0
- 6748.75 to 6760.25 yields 0.3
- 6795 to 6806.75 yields 0.9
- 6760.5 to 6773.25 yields 0.8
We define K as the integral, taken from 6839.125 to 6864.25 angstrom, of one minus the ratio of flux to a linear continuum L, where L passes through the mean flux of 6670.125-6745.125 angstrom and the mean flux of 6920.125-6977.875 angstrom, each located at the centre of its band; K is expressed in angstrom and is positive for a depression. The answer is 1.3 angstrom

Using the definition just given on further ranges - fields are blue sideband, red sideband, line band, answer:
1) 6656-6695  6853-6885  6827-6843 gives 1.99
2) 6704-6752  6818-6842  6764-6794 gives 1.16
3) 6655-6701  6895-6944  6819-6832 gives -3.58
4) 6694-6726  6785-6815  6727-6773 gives 0.34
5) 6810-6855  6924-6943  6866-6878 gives -0.29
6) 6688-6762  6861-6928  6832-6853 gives 1.84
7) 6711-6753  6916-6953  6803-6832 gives -3.76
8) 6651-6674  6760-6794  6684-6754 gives 1.11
